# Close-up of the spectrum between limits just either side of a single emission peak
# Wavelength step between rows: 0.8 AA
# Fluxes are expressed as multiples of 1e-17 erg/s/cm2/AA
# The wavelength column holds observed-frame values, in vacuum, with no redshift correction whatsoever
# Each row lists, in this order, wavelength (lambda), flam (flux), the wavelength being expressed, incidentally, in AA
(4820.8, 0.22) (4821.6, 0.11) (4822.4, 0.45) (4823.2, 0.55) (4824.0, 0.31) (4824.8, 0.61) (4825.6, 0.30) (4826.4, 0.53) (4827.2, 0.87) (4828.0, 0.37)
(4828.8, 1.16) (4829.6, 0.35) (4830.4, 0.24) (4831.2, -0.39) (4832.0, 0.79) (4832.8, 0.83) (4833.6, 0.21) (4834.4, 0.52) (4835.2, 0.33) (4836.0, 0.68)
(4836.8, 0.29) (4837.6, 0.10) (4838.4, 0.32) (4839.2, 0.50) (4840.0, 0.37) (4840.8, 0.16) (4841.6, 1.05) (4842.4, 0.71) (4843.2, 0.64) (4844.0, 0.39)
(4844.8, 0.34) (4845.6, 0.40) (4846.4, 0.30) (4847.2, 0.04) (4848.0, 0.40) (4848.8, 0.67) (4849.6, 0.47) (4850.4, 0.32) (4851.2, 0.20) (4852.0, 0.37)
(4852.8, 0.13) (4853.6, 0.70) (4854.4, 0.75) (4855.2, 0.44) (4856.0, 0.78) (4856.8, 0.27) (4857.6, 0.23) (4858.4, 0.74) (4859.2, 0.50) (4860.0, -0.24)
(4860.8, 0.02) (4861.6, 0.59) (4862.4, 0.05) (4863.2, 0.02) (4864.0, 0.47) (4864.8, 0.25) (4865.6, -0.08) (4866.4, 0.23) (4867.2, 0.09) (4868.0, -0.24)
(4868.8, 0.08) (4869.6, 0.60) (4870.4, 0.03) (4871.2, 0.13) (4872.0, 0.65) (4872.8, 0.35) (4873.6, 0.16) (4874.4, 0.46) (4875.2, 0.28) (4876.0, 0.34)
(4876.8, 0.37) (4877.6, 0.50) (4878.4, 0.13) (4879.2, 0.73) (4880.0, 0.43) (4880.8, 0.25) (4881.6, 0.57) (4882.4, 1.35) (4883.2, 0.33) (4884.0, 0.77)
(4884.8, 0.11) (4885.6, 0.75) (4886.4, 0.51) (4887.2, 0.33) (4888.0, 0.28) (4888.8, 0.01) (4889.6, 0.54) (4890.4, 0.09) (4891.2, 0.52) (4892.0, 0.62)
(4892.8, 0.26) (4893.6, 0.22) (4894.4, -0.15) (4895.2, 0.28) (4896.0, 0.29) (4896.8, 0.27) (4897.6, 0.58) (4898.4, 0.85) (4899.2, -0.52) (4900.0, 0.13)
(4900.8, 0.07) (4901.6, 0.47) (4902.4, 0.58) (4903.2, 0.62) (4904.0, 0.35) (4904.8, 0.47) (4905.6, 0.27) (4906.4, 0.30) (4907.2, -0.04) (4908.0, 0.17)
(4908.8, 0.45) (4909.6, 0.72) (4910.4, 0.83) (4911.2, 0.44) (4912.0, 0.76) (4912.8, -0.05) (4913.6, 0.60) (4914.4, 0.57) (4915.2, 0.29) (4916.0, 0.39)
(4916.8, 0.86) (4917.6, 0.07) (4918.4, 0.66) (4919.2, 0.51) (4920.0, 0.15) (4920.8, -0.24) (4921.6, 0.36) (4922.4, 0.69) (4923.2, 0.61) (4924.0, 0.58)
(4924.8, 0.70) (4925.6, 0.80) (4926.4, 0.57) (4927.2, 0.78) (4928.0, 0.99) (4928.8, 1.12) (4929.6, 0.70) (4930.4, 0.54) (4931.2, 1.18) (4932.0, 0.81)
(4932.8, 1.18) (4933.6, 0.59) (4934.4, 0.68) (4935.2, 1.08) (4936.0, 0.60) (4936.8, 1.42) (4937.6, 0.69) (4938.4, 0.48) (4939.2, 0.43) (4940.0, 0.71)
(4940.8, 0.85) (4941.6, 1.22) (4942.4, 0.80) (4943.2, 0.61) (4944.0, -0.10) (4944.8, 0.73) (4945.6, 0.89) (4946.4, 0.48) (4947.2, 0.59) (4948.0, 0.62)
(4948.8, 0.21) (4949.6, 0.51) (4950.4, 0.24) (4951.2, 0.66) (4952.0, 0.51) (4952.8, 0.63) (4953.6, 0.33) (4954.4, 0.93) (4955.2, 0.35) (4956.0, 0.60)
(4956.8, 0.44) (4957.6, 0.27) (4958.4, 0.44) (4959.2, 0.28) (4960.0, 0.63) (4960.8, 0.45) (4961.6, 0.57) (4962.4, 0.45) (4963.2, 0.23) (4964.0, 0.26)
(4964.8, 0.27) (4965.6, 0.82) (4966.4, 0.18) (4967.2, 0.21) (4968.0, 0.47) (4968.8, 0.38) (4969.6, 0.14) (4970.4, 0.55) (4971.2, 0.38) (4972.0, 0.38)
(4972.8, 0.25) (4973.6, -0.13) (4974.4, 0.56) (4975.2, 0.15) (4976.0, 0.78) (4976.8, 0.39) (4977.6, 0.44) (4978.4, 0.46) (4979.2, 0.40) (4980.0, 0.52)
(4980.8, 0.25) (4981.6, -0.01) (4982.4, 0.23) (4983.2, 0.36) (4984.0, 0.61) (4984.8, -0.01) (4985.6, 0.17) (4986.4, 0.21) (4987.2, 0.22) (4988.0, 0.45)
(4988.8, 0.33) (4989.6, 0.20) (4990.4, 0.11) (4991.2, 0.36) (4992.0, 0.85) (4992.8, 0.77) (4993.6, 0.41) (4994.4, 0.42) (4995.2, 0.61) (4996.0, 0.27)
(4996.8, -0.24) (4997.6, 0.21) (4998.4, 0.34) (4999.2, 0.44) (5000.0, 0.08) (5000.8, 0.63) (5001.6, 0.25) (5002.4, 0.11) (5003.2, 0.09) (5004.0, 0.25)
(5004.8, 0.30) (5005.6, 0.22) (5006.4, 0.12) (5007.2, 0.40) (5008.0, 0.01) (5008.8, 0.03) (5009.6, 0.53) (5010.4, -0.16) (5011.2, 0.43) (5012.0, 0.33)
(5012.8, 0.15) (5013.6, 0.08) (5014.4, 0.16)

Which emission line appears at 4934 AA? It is C III] 1909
